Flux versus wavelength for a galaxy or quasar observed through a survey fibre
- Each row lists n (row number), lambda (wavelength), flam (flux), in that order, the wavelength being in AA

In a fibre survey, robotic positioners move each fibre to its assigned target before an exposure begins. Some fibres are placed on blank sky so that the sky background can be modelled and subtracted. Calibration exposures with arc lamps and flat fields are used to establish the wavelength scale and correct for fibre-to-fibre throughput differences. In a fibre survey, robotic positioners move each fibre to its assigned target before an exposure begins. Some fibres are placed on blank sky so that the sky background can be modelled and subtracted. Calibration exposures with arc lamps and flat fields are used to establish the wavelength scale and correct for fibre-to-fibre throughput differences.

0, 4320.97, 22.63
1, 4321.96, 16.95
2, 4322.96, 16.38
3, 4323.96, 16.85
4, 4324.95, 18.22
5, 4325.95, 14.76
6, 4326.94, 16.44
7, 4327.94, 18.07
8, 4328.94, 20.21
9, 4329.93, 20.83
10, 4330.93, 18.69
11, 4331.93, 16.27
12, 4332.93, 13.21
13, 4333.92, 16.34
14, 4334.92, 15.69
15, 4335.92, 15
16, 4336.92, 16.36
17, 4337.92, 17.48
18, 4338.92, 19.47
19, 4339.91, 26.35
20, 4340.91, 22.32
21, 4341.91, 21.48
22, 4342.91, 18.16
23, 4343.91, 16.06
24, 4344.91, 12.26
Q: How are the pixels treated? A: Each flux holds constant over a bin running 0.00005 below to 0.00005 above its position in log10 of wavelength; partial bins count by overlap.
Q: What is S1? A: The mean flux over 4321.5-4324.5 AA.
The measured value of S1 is 16.7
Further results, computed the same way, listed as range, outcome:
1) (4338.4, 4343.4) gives 21.6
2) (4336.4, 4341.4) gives 20.4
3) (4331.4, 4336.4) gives 15.3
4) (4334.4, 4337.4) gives 15.7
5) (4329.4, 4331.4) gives 19.8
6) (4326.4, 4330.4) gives 18.9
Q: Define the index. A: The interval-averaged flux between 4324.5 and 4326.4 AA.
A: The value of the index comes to 16.5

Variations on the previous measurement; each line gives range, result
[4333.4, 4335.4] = 16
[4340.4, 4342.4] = 21.9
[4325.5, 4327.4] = 15.7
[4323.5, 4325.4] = 17.6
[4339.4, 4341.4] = 24.4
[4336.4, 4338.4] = 16.9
